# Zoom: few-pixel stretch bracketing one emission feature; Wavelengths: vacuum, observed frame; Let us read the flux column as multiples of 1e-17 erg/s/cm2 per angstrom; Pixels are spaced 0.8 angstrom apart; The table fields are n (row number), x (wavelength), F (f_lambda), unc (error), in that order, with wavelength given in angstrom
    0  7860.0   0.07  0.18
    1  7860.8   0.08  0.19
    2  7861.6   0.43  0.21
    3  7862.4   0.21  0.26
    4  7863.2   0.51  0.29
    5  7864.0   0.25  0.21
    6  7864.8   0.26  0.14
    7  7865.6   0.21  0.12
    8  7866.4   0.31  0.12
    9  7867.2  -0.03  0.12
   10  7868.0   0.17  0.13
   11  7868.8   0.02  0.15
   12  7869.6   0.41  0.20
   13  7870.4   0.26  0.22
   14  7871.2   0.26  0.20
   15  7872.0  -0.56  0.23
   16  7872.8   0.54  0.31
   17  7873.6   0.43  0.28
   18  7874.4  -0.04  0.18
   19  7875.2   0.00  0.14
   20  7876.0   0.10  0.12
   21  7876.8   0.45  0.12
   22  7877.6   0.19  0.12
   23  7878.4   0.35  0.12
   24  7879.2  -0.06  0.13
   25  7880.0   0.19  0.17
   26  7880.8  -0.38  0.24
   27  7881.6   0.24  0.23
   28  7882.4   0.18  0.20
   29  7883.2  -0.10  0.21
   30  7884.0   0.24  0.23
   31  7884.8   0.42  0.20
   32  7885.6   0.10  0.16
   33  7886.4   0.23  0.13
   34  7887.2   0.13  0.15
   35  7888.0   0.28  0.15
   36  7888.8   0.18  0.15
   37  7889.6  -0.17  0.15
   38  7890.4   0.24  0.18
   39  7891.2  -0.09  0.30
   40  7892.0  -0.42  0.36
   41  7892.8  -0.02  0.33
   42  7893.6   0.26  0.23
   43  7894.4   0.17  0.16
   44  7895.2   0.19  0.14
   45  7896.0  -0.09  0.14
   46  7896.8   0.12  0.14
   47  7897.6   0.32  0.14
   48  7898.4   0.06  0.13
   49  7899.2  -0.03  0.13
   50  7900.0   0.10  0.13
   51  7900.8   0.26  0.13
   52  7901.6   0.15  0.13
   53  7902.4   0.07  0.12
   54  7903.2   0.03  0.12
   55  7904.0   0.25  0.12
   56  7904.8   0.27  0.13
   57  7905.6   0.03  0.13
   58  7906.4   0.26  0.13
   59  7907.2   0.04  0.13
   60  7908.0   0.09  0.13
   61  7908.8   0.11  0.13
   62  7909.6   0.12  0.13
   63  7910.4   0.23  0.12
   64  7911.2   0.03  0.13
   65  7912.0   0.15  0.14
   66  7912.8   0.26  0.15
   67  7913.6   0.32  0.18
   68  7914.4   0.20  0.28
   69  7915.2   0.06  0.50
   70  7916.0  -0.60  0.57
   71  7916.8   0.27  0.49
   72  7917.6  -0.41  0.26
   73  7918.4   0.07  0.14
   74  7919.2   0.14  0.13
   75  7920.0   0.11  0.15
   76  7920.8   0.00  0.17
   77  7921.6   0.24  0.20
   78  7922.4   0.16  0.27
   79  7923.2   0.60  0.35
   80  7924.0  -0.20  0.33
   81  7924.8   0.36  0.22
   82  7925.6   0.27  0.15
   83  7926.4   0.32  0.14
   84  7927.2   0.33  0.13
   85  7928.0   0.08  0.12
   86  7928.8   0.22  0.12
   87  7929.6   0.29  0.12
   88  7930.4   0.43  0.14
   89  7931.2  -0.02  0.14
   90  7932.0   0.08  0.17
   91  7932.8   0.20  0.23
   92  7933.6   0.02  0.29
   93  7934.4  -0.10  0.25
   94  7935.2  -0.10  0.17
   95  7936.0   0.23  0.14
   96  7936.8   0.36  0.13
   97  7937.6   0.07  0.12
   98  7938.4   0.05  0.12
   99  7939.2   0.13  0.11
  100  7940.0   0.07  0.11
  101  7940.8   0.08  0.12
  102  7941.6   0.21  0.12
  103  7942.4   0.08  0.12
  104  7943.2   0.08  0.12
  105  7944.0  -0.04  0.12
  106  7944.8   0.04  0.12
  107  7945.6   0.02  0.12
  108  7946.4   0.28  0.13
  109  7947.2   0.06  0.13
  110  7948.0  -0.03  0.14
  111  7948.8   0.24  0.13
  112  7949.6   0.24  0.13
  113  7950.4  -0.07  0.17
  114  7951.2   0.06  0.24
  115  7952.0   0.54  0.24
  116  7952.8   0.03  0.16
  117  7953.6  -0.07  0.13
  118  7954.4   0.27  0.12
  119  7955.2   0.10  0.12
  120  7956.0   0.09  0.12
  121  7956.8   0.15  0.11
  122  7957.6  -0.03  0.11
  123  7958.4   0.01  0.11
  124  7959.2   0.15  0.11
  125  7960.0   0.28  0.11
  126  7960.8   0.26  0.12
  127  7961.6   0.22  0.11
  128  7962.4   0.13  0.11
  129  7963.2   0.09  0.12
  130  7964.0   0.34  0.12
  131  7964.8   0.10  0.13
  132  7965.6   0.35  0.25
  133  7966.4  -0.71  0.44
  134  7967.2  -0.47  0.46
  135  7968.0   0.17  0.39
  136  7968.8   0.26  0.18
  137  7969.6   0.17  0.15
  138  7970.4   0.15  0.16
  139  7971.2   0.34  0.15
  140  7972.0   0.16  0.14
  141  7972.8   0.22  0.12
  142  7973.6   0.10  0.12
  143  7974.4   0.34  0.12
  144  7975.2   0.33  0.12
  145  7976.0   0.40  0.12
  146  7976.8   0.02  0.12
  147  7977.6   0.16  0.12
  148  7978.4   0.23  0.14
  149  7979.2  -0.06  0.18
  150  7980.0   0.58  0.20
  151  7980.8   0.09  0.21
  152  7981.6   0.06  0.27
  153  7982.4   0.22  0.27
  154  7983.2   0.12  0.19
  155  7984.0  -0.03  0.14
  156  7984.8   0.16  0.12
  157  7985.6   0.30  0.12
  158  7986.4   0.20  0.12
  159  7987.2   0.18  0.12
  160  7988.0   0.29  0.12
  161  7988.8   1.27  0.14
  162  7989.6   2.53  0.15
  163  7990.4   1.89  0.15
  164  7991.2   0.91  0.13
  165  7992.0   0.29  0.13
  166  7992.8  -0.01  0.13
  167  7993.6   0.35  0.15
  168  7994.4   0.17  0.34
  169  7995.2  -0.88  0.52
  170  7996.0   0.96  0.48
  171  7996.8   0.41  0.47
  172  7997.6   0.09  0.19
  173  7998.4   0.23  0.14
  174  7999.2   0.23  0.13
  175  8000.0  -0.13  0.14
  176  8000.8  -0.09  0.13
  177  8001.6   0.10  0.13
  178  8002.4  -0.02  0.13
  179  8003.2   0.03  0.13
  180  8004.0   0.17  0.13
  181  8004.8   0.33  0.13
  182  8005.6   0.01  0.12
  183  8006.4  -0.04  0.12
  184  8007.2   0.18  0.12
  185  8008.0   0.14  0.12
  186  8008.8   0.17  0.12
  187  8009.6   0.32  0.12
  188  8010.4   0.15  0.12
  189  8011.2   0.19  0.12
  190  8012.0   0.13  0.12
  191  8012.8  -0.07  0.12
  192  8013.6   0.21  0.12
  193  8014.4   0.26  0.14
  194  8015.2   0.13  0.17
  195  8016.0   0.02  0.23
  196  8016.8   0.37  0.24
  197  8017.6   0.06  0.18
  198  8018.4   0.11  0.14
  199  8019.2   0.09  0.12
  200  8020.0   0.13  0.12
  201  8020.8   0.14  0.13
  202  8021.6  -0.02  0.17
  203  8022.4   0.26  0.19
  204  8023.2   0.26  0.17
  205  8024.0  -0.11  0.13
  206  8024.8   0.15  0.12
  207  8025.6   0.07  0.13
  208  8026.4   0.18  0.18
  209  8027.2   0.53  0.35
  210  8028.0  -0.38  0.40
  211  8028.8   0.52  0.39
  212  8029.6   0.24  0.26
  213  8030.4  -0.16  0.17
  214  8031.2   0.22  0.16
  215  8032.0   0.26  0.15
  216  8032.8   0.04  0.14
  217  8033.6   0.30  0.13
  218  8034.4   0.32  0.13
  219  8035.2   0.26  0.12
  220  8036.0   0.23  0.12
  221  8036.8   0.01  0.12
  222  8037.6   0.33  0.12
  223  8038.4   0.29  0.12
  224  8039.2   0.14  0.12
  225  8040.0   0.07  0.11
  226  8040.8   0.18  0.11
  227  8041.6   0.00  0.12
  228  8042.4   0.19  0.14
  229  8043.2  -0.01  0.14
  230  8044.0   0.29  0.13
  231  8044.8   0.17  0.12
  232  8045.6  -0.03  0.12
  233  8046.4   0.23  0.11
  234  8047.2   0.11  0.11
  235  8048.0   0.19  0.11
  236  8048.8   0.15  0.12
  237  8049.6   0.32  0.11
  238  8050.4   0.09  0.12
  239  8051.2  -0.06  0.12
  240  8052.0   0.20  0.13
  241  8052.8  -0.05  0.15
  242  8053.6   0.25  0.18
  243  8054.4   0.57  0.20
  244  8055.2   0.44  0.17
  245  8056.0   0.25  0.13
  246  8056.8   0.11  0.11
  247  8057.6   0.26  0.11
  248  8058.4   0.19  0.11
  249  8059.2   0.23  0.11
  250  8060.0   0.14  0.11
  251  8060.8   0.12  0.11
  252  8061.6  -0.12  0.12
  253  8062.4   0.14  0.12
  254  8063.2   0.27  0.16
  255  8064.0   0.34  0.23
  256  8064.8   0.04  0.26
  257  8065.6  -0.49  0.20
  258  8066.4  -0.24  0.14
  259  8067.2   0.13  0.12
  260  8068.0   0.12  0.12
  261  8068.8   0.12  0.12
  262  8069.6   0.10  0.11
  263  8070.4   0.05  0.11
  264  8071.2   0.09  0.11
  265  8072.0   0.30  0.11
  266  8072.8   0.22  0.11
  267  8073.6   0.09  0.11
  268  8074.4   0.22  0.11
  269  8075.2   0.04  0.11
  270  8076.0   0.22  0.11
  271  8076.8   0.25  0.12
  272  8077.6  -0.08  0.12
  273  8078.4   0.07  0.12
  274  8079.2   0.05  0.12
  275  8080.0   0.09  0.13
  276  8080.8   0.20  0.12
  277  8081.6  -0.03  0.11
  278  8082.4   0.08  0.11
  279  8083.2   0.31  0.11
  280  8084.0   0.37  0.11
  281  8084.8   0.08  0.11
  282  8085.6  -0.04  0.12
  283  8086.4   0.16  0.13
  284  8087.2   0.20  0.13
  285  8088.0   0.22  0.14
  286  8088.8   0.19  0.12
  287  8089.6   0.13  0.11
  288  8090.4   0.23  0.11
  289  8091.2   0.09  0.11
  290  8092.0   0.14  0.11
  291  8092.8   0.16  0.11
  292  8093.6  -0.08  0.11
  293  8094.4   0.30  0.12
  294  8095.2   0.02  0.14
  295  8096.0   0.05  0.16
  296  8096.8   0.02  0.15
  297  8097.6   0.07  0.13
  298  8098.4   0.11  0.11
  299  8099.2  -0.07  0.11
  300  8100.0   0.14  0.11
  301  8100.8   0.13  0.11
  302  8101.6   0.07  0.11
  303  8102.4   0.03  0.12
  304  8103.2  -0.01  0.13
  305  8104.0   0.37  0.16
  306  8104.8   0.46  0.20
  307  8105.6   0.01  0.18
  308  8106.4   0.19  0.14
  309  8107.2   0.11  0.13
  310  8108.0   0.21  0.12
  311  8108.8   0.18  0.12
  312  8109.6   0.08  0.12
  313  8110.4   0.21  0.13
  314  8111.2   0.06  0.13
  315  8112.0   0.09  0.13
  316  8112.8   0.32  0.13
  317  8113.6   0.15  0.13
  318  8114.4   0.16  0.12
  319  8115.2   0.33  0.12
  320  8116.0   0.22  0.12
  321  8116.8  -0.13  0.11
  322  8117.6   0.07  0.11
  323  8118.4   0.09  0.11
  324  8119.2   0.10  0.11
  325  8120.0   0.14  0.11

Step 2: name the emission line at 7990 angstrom H-alpha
